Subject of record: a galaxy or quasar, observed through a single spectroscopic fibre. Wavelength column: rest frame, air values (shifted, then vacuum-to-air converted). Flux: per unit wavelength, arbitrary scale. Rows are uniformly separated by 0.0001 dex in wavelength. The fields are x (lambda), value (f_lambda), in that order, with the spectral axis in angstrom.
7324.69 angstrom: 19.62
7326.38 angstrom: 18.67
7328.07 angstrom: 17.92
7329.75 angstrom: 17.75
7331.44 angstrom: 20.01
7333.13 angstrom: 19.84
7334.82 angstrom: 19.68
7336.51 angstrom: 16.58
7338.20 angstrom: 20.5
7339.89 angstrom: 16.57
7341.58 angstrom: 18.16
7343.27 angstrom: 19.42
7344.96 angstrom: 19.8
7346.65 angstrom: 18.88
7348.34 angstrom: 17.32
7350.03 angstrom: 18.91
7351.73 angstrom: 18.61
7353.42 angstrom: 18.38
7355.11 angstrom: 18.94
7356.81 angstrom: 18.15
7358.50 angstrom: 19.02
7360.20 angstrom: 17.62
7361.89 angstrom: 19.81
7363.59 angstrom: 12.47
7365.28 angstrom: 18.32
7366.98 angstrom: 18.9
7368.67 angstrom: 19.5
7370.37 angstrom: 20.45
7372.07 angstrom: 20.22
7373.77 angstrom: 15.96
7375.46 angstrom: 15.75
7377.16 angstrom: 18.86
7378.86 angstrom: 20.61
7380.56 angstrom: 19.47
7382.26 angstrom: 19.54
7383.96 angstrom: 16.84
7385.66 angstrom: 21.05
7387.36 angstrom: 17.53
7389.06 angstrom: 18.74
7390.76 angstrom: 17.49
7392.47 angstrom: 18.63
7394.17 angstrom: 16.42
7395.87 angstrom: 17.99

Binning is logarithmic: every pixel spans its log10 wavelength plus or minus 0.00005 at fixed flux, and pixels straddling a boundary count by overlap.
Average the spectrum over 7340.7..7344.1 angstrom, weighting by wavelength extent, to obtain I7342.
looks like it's 18.8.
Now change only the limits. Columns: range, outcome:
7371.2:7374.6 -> 18.1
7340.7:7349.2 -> 18.7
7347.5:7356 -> 18.4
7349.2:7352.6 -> 18.7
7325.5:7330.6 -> 18.1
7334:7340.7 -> 18.3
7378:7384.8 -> 19.1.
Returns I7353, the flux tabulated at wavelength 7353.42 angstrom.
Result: 18.38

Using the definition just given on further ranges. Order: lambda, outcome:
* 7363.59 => 12.47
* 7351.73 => 18.61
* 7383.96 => 16.84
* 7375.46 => 15.75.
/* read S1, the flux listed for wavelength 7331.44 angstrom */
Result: 20.01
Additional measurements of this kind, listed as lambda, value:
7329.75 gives 17.75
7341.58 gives 18.16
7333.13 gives 19.84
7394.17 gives 16.42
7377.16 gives 18.86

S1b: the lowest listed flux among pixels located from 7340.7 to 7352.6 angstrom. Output 17.32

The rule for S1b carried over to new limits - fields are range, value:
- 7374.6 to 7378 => 15.75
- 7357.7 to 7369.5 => 12.47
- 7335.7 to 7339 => 16.58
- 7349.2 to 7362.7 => 17.62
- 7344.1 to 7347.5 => 18.88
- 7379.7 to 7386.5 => 16.84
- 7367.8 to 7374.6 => 15.96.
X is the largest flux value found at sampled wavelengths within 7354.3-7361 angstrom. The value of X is 19.02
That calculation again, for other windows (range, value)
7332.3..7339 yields 20.5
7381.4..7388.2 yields 21.05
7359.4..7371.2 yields 20.45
